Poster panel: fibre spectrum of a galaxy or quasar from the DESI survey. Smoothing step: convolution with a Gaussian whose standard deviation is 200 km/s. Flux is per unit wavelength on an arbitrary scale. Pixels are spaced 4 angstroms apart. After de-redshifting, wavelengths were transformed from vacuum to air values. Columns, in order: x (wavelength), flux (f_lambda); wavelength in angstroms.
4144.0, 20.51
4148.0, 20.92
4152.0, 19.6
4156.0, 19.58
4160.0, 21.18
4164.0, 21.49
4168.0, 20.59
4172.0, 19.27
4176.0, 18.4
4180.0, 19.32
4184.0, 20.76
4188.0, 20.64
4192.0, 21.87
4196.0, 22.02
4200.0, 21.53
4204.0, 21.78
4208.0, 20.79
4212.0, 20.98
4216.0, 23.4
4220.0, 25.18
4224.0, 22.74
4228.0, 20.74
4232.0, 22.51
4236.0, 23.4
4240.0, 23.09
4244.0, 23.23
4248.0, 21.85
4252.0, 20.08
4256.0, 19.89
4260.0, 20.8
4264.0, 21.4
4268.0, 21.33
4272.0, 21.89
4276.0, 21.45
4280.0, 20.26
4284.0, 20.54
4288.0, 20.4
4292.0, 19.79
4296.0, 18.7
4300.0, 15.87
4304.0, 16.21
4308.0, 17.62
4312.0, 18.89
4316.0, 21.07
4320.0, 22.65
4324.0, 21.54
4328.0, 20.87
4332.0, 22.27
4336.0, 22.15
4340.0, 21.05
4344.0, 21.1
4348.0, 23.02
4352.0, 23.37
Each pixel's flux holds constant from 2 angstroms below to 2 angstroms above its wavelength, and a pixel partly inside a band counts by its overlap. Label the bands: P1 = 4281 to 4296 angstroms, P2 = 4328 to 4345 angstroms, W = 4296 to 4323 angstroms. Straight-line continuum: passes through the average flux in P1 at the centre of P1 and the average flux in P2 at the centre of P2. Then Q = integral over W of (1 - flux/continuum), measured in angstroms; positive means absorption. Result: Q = 2.5 angstroms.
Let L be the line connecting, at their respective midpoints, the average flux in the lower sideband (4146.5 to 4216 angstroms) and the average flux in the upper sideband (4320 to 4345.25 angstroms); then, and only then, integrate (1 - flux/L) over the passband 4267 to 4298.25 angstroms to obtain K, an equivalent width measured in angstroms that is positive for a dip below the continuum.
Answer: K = 1.2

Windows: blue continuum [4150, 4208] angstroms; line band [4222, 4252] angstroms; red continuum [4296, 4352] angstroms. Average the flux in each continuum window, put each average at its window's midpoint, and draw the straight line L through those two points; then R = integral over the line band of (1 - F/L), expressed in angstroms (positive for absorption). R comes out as -2.7 angstroms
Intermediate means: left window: 20.6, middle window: 22.3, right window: 20.4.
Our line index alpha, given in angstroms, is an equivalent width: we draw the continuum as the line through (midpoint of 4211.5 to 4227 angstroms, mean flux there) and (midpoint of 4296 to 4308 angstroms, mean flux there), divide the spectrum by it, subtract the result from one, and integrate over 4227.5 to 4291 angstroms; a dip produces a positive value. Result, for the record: -4.55 angstroms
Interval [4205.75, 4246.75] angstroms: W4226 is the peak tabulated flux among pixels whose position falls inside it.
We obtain 25.18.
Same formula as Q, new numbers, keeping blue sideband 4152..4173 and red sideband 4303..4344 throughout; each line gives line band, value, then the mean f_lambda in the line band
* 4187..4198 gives -0.6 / 21.6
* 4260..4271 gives -0.4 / 21.3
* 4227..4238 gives -1.0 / 22.4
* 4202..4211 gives -0.4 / 21.3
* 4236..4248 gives -1.5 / 23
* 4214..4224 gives -1.7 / 24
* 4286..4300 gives 1.0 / 19.1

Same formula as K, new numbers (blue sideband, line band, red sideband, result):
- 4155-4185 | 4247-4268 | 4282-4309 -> -2.0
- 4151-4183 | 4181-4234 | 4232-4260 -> -2.3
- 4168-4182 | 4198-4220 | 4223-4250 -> -1.0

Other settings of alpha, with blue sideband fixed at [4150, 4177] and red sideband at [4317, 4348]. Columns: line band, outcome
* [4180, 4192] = -0.22 angstroms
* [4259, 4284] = -0.02 angstroms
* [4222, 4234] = -0.75 angstroms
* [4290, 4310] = 3.52 angstroms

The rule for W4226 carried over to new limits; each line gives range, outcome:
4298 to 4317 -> 21.07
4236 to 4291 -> 23.4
